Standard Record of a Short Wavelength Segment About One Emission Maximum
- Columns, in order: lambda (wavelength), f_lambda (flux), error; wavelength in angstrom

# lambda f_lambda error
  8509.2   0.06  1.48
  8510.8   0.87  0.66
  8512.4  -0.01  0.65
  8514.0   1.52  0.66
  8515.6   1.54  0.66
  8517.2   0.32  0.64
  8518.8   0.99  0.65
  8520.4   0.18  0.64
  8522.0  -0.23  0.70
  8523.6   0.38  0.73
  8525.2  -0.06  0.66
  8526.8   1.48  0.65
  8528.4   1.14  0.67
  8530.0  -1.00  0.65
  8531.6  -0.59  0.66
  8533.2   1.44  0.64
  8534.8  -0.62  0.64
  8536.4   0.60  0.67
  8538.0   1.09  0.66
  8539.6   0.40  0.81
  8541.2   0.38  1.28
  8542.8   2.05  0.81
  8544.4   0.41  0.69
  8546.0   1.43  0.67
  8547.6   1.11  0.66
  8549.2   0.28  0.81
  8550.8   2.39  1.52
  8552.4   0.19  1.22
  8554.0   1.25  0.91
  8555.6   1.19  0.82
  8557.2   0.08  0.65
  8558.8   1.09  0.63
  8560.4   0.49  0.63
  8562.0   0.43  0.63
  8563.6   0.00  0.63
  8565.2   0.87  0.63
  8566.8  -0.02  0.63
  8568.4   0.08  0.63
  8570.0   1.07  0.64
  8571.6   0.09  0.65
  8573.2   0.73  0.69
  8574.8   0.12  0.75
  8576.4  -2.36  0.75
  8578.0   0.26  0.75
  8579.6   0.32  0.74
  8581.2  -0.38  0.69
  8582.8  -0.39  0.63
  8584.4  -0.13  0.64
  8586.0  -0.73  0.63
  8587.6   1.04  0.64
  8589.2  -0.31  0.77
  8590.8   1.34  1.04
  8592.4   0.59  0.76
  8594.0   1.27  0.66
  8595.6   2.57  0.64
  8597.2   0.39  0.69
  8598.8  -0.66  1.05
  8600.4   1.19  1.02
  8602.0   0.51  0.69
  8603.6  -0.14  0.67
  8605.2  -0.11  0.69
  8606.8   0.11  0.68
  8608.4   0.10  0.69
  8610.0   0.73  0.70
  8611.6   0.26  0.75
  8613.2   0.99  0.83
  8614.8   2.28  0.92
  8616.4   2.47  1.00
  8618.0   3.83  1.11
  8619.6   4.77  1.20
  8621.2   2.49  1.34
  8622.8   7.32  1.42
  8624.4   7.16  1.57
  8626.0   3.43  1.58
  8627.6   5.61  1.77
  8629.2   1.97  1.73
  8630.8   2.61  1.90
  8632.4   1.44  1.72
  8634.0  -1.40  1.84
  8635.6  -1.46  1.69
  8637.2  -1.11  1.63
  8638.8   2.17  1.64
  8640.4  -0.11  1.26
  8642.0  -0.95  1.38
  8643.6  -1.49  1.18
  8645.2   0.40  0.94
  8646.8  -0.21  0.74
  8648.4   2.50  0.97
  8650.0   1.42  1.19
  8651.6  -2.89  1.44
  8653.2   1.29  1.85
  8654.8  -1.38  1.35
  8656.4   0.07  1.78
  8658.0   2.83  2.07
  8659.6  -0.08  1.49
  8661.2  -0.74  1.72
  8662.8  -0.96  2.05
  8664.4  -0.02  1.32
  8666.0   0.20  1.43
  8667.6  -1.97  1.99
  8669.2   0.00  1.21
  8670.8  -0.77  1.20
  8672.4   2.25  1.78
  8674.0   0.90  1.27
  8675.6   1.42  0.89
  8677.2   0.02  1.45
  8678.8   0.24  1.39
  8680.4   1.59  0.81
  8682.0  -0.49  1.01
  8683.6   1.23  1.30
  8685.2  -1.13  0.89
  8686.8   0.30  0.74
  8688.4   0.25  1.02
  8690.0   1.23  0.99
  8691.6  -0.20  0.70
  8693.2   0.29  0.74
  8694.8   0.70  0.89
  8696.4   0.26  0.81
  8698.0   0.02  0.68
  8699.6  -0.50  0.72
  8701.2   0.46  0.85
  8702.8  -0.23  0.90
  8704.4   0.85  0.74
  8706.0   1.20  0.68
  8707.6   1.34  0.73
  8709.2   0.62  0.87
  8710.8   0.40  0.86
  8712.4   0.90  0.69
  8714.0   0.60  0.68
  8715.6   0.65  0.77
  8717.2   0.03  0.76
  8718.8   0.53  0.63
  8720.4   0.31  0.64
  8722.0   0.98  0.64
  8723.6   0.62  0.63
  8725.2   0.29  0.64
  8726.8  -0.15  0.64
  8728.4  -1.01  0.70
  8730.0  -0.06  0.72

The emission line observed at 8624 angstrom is [O II] 3727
